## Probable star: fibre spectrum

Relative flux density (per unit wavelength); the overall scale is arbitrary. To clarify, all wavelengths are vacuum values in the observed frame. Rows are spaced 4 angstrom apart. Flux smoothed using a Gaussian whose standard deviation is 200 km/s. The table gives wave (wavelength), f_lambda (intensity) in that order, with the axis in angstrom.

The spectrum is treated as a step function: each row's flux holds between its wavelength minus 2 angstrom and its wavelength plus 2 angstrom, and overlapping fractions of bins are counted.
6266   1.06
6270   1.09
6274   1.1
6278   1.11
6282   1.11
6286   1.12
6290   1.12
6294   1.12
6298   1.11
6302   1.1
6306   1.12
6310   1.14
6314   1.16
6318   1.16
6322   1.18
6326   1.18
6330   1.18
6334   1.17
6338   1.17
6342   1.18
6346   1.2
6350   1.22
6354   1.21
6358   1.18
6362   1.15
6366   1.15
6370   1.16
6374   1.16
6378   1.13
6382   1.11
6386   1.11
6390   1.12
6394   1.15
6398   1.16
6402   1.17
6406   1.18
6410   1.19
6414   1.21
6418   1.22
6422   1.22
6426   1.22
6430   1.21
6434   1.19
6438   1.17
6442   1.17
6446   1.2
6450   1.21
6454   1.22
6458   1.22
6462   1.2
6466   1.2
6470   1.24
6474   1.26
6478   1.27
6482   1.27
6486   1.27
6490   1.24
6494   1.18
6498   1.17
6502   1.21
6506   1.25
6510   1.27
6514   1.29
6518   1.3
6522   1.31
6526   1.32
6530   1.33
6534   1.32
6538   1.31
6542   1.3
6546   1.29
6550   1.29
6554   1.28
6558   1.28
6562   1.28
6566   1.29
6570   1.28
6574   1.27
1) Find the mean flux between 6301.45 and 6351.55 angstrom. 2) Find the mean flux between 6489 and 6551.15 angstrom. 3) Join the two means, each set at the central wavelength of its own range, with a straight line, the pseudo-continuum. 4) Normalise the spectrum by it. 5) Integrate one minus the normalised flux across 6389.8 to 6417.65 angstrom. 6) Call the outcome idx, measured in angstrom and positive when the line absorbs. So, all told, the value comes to 0.8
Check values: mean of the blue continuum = 1.17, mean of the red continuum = 1.27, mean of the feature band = 1.17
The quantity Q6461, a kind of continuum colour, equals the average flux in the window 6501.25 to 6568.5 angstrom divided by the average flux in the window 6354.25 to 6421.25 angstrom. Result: 1.11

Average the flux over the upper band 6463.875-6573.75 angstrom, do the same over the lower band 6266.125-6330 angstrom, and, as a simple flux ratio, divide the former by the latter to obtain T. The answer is 1.1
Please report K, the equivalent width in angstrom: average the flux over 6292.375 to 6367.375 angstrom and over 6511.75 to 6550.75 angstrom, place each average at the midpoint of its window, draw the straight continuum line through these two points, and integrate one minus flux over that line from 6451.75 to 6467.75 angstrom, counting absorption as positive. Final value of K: 0.6 angstrom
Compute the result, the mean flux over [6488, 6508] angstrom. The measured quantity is 1.21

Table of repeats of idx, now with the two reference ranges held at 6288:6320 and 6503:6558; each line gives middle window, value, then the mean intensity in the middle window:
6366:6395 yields 1.2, 1.13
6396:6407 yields 0.3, 1.17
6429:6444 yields 0.5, 1.18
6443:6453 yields 0.3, 1.2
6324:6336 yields -0.3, 1.18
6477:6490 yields -0.1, 1.27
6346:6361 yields -0.4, 1.2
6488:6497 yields 0.4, 1.21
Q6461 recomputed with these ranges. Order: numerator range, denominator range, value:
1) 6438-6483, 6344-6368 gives 1.03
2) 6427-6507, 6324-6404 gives 1.05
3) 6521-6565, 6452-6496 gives 1.05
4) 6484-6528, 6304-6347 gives 1.08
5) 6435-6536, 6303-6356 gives 1.06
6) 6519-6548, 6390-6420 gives 1.11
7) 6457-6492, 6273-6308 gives 1.12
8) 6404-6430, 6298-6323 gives 1.06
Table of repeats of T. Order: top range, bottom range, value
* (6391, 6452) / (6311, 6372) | 1.01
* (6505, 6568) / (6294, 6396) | 1.12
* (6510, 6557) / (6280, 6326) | 1.15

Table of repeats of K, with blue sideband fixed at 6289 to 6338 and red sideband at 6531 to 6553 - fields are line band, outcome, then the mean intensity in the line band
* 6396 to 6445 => 1.1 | 1.19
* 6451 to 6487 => 0.4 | 1.24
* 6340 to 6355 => -0.4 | 1.2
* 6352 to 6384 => 0.7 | 1.16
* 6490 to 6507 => 0.9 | 1.2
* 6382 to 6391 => 0.6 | 1.11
